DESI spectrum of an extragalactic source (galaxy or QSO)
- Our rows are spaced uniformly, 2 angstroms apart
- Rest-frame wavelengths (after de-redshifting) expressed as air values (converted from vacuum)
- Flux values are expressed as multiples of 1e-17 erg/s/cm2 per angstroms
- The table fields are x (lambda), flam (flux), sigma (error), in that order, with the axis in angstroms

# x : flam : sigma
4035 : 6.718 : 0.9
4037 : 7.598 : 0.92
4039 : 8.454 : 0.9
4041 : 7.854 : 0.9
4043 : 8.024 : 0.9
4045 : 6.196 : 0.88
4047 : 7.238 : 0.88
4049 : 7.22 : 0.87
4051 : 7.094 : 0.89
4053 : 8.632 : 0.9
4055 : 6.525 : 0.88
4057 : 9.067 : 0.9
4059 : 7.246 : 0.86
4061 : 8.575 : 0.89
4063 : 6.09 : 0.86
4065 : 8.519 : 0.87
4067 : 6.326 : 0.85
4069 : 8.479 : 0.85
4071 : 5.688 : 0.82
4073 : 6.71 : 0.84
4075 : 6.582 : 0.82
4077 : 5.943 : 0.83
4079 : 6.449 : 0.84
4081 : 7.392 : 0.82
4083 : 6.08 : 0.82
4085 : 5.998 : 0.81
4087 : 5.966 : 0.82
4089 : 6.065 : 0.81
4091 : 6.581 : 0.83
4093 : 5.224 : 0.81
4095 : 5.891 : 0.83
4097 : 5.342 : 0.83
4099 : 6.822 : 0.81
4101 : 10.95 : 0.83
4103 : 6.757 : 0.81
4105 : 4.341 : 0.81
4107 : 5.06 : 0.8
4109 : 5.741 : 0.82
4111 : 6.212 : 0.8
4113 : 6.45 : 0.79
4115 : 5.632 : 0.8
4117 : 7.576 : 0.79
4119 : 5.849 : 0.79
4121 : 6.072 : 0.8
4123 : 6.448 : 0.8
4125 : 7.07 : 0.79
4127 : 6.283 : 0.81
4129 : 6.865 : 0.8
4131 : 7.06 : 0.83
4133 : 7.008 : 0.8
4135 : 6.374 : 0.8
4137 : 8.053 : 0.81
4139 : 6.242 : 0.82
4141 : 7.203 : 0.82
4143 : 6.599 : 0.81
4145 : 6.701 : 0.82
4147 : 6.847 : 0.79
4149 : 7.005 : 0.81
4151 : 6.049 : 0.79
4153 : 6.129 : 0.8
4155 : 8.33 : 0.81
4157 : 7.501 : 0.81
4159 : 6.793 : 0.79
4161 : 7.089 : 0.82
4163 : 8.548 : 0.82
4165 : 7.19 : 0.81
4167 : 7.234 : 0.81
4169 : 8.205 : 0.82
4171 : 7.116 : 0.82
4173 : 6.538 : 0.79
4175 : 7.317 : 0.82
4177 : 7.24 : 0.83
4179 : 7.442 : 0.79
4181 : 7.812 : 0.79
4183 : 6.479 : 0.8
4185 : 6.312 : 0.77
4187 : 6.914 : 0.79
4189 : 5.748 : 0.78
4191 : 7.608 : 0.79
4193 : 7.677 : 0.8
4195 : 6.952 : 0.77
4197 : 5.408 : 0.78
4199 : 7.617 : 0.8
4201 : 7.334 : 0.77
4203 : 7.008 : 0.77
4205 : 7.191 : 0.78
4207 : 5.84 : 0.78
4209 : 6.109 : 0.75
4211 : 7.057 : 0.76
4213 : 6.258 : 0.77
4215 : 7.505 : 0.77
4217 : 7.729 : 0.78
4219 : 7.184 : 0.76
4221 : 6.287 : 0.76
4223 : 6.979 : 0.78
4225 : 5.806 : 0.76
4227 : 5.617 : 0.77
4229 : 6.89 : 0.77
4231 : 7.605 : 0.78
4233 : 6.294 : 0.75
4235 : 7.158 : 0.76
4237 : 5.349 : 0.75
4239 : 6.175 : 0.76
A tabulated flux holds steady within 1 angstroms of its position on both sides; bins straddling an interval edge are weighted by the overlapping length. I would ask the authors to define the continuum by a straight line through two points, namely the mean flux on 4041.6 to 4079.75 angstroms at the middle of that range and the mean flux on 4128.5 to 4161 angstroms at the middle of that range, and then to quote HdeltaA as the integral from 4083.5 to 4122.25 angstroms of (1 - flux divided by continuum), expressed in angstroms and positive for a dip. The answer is 4.5 angstroms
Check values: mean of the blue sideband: 7.2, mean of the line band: 6.24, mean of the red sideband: 6.93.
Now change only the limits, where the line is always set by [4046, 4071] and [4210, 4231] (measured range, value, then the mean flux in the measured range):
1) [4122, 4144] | 1.02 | 6.84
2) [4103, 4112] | 2.21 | 5.5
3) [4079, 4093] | 2.10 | 6.27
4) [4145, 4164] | -0.13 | 7.12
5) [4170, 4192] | -0.01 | 6.96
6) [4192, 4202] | -0.17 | 7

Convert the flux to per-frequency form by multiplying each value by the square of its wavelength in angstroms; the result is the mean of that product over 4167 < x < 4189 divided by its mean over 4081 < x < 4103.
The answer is 1.1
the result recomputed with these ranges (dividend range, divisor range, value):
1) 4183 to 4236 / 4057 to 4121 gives 1.09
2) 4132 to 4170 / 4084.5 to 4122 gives 1.17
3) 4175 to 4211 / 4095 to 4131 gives 1.11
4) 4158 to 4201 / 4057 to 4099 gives 1.13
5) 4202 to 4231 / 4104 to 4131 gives 1.14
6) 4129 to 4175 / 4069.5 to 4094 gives 1.17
